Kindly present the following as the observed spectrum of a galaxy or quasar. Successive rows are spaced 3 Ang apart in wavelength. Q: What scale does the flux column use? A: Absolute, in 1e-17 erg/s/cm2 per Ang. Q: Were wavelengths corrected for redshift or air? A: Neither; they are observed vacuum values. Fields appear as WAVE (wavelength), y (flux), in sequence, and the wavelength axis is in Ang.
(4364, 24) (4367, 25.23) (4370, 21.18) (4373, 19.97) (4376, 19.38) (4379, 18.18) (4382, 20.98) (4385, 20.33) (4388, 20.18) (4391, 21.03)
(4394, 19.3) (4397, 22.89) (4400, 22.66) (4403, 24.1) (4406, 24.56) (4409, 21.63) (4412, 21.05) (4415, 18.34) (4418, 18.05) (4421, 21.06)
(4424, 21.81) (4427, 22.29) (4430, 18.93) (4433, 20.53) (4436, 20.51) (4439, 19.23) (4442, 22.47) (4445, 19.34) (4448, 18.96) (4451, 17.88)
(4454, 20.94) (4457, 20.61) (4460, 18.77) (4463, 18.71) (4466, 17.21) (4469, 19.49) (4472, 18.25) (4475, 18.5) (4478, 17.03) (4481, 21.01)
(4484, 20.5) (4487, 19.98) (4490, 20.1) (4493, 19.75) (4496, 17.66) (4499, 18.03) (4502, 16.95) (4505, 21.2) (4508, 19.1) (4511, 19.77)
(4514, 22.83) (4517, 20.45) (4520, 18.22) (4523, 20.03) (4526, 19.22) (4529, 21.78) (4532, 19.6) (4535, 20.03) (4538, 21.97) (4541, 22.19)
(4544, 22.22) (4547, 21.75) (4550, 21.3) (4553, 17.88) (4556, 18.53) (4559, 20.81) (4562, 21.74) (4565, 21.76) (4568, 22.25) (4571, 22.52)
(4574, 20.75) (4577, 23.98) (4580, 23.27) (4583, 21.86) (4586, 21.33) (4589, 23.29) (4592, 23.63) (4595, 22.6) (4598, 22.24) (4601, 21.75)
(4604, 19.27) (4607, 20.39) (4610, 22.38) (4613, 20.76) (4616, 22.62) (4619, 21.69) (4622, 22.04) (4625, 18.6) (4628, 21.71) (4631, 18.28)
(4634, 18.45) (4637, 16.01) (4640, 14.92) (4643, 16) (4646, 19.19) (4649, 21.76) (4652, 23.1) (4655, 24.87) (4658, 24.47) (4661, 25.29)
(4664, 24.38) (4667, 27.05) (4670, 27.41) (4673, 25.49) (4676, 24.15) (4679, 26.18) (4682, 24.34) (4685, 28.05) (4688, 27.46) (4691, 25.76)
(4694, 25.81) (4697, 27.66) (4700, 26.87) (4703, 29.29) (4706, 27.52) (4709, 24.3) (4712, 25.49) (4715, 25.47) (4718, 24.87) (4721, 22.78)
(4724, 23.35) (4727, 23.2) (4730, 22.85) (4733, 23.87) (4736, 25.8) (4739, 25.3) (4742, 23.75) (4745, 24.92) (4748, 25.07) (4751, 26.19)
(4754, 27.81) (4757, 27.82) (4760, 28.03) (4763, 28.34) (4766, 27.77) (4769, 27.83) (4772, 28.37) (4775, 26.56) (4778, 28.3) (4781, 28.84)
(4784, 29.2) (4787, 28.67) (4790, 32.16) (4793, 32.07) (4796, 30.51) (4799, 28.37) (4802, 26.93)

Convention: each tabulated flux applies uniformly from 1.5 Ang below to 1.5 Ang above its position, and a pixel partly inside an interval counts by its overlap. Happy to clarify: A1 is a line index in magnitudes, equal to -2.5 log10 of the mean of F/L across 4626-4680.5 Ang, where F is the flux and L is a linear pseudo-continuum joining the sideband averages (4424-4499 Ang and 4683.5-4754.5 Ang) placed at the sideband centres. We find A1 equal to 0.09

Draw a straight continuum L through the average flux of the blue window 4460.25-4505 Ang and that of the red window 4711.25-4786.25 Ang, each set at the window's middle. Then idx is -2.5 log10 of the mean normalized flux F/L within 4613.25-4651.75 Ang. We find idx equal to 0.18 mag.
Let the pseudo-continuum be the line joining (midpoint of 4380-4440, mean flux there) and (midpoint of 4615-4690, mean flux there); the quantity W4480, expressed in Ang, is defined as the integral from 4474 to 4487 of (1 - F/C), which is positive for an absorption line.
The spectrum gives 1.2 Ang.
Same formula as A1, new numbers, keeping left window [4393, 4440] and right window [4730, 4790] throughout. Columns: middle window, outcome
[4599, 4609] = 0.177 mag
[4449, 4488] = 0.151 mag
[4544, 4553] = 0.114 mag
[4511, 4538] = 0.131 mag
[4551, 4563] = 0.191 mag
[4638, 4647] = 0.449 mag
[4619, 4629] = 0.181 mag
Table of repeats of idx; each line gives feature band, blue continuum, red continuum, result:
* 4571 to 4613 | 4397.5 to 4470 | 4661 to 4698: 0.10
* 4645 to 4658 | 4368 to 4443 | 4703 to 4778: 0.09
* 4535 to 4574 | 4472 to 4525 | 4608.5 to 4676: -0.04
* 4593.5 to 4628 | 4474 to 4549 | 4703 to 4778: 0.06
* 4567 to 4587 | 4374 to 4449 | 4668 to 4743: 0.05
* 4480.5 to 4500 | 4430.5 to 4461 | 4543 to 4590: 0.05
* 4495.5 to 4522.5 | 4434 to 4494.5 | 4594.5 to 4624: 0.04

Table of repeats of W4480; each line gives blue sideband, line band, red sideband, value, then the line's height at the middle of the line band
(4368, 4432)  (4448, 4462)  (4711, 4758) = 1.4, 21.5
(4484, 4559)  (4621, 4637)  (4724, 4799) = 2.6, 23.2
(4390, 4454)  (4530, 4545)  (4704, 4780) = 1.0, 22.6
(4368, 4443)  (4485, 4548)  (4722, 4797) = 7.4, 22.8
